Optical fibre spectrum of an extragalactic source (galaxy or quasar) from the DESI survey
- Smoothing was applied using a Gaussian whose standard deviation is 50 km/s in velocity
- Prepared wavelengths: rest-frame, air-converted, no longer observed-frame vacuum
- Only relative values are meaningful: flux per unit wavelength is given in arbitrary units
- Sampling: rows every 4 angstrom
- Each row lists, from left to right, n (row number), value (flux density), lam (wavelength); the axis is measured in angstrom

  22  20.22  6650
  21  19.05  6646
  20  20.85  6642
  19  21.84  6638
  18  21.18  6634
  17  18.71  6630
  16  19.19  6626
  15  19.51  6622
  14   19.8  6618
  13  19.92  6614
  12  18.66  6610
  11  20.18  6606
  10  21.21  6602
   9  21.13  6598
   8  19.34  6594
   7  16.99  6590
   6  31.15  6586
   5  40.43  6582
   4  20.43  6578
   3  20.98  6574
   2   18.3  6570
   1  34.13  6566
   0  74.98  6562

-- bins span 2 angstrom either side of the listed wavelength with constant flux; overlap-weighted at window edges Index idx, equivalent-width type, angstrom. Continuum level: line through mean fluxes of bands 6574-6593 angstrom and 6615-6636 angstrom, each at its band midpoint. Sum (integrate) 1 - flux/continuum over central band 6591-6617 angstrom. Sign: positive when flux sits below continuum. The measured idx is 3.4 angstrom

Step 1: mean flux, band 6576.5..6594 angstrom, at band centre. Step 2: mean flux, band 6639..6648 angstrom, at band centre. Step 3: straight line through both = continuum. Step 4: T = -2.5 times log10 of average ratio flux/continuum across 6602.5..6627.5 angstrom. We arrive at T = 0.184 mag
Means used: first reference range 26.5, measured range 19.7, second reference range 20.2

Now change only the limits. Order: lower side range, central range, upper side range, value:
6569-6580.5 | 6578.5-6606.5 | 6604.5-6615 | -0.199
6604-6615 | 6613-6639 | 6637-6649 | 0.002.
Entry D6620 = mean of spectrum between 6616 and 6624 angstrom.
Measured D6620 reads 19.7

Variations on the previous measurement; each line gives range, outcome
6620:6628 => 19.4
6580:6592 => 29.5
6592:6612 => 20.1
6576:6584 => 30.4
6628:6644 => 20.6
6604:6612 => 19.4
